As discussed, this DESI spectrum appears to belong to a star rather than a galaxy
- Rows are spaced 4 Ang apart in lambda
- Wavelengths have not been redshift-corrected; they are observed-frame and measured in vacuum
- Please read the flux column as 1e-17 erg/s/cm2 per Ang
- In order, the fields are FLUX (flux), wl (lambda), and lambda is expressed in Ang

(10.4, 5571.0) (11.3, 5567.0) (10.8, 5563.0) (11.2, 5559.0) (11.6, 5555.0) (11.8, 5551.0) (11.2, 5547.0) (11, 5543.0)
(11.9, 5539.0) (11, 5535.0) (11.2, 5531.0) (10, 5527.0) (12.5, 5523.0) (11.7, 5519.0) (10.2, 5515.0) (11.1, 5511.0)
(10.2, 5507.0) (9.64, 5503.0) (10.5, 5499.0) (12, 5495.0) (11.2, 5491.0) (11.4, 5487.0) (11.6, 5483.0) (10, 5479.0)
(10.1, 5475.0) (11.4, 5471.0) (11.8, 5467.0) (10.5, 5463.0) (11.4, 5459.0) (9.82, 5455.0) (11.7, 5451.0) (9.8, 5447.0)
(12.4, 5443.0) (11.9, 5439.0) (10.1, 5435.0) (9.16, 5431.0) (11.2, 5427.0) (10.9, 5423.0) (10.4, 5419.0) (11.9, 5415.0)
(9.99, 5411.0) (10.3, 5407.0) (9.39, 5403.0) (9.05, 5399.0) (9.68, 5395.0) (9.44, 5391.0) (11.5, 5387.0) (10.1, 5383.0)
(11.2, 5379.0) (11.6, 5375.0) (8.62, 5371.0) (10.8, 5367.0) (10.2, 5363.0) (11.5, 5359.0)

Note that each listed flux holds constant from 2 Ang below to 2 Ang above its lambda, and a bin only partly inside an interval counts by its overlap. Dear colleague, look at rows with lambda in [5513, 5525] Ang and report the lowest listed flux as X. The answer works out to 10.2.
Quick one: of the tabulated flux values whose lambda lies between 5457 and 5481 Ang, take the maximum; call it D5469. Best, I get 11.8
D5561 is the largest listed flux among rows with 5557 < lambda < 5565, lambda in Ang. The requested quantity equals 11.2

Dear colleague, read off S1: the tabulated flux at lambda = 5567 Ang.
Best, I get 11.3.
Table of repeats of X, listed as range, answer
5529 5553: 11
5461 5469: 10.5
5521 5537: 10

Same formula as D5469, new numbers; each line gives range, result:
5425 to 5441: 11.9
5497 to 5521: 11.7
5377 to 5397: 11.5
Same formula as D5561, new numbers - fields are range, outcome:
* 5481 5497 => 12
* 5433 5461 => 12.4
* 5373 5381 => 11.6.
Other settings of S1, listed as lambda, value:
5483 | 11.6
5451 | 11.7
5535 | 11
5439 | 11.9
